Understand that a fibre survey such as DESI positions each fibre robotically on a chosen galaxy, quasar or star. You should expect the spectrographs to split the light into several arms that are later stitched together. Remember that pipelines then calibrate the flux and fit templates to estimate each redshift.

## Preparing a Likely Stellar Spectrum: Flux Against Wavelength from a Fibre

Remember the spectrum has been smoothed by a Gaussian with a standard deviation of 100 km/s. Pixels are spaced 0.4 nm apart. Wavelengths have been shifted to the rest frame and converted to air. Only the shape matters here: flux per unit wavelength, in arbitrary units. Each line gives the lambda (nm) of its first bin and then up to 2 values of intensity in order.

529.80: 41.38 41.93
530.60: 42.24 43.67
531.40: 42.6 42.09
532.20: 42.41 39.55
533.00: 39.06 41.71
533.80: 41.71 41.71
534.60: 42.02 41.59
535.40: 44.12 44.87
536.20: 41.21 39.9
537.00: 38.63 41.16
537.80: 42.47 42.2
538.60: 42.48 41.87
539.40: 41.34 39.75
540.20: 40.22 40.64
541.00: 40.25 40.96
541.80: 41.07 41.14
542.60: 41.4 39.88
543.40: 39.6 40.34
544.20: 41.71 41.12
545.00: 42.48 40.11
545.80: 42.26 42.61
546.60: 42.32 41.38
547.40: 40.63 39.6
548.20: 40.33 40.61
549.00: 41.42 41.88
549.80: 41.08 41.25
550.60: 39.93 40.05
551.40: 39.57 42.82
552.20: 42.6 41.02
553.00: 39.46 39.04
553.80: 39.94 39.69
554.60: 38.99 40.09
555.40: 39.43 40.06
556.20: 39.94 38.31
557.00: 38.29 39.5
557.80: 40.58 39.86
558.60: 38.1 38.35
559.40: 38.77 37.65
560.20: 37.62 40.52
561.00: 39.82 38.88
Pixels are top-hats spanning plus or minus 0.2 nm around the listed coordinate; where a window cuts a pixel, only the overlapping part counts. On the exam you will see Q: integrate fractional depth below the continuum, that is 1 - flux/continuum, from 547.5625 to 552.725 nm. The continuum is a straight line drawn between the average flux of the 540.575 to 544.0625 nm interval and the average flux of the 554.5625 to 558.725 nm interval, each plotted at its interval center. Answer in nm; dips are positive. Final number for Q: -0.13 nm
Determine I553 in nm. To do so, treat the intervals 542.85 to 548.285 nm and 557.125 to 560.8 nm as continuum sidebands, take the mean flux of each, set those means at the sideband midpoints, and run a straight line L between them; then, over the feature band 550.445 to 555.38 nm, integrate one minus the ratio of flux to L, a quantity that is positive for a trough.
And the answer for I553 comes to -0.04 nm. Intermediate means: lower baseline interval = 41.1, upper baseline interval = 39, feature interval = 40.2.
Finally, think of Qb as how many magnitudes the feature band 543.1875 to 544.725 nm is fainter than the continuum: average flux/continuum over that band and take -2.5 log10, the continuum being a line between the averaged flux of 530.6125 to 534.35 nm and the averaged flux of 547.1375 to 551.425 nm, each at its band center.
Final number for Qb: 0.01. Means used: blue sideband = 41.6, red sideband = 40.6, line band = 40.7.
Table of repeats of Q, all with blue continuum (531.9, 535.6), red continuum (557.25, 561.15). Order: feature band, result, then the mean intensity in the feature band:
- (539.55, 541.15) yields 0.03 nm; 40.2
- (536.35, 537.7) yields 0.04 nm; 40.1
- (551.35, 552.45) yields -0.06 nm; 41.9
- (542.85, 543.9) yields 0.02 nm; 39.9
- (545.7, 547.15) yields -0.07 nm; 42.2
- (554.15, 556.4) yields -0.01 nm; 39.7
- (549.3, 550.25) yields -0.03 nm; 41.4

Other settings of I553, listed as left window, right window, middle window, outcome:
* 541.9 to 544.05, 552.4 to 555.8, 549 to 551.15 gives -0.05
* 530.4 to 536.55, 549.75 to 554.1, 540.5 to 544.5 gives 0.06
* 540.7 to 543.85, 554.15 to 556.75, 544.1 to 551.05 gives -0.17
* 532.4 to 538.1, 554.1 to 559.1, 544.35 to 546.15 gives -0.05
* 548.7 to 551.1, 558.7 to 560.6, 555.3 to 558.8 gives -0.03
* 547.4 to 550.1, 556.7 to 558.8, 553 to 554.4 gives 0.01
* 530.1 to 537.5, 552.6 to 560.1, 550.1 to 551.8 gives -0.03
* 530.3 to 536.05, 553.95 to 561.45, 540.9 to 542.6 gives 0.00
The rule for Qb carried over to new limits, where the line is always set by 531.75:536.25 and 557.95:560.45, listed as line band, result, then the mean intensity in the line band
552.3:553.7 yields -0.02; 40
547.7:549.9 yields -0.03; 40.9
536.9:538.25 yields 0.01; 41.2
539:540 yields 0.01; 40.8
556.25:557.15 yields 0.01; 38.6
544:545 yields -0.03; 41.6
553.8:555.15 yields -0.01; 39.6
